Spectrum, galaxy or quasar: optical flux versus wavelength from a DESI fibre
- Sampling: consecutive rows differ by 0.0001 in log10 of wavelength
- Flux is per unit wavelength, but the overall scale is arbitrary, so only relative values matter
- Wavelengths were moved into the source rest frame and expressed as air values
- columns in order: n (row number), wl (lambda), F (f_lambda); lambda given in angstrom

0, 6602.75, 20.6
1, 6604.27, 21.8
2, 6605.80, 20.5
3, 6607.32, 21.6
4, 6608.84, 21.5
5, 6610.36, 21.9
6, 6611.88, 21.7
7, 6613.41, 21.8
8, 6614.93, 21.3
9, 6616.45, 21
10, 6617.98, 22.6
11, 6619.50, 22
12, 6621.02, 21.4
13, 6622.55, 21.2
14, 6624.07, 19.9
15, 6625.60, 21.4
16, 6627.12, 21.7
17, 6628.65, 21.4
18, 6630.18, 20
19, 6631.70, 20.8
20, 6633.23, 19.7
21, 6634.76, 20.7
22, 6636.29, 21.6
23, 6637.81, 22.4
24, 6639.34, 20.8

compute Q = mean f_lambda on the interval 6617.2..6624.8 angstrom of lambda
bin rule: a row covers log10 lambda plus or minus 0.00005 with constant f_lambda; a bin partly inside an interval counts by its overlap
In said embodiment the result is 21.4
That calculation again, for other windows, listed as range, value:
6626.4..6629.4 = 21.5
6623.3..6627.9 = 21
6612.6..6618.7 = 21.6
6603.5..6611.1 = 21.4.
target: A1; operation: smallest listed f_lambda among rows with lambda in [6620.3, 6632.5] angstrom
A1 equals 19.9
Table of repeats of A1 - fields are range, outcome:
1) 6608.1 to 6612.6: 21.5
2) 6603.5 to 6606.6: 20.5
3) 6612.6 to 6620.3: 21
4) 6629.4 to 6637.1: 19.7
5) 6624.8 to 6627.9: 21.4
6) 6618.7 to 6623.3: 21.2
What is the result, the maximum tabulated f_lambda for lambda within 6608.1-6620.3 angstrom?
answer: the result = 22.6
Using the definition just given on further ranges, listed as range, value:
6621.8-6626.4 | 21.4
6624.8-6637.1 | 21.7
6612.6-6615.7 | 21.8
